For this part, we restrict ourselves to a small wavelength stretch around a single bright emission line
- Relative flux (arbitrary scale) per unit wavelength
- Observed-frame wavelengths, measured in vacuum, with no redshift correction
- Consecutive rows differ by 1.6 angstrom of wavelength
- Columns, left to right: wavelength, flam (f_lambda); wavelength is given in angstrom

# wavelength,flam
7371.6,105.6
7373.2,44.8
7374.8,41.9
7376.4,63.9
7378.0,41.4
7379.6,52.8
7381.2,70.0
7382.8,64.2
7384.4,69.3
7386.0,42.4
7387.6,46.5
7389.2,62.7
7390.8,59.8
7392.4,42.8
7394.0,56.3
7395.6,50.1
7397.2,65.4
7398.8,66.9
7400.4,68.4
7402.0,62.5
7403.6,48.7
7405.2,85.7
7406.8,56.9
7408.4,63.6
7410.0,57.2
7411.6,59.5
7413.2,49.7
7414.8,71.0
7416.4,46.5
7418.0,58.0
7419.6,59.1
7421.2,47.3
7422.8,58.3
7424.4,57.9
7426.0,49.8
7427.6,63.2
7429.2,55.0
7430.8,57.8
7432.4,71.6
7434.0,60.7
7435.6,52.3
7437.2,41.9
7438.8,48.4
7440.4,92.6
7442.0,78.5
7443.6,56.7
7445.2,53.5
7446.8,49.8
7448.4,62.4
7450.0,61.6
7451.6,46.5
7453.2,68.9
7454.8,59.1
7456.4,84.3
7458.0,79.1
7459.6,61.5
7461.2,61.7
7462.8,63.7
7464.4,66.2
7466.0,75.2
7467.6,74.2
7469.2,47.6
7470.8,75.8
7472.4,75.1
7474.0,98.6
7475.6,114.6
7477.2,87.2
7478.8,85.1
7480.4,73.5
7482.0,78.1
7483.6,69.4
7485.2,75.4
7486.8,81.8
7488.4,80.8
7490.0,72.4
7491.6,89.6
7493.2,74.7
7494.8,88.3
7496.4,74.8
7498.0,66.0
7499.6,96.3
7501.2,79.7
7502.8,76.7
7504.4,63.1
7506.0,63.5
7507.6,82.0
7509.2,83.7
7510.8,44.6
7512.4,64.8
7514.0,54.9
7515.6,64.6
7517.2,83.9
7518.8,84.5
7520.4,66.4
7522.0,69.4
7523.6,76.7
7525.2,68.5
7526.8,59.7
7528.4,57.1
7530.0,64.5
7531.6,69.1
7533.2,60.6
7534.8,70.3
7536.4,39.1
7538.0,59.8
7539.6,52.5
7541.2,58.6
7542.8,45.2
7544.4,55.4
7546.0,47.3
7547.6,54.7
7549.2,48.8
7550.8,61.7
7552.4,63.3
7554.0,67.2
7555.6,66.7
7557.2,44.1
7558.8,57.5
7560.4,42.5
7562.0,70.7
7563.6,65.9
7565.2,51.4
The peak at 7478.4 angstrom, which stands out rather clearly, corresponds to Mg II 2798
